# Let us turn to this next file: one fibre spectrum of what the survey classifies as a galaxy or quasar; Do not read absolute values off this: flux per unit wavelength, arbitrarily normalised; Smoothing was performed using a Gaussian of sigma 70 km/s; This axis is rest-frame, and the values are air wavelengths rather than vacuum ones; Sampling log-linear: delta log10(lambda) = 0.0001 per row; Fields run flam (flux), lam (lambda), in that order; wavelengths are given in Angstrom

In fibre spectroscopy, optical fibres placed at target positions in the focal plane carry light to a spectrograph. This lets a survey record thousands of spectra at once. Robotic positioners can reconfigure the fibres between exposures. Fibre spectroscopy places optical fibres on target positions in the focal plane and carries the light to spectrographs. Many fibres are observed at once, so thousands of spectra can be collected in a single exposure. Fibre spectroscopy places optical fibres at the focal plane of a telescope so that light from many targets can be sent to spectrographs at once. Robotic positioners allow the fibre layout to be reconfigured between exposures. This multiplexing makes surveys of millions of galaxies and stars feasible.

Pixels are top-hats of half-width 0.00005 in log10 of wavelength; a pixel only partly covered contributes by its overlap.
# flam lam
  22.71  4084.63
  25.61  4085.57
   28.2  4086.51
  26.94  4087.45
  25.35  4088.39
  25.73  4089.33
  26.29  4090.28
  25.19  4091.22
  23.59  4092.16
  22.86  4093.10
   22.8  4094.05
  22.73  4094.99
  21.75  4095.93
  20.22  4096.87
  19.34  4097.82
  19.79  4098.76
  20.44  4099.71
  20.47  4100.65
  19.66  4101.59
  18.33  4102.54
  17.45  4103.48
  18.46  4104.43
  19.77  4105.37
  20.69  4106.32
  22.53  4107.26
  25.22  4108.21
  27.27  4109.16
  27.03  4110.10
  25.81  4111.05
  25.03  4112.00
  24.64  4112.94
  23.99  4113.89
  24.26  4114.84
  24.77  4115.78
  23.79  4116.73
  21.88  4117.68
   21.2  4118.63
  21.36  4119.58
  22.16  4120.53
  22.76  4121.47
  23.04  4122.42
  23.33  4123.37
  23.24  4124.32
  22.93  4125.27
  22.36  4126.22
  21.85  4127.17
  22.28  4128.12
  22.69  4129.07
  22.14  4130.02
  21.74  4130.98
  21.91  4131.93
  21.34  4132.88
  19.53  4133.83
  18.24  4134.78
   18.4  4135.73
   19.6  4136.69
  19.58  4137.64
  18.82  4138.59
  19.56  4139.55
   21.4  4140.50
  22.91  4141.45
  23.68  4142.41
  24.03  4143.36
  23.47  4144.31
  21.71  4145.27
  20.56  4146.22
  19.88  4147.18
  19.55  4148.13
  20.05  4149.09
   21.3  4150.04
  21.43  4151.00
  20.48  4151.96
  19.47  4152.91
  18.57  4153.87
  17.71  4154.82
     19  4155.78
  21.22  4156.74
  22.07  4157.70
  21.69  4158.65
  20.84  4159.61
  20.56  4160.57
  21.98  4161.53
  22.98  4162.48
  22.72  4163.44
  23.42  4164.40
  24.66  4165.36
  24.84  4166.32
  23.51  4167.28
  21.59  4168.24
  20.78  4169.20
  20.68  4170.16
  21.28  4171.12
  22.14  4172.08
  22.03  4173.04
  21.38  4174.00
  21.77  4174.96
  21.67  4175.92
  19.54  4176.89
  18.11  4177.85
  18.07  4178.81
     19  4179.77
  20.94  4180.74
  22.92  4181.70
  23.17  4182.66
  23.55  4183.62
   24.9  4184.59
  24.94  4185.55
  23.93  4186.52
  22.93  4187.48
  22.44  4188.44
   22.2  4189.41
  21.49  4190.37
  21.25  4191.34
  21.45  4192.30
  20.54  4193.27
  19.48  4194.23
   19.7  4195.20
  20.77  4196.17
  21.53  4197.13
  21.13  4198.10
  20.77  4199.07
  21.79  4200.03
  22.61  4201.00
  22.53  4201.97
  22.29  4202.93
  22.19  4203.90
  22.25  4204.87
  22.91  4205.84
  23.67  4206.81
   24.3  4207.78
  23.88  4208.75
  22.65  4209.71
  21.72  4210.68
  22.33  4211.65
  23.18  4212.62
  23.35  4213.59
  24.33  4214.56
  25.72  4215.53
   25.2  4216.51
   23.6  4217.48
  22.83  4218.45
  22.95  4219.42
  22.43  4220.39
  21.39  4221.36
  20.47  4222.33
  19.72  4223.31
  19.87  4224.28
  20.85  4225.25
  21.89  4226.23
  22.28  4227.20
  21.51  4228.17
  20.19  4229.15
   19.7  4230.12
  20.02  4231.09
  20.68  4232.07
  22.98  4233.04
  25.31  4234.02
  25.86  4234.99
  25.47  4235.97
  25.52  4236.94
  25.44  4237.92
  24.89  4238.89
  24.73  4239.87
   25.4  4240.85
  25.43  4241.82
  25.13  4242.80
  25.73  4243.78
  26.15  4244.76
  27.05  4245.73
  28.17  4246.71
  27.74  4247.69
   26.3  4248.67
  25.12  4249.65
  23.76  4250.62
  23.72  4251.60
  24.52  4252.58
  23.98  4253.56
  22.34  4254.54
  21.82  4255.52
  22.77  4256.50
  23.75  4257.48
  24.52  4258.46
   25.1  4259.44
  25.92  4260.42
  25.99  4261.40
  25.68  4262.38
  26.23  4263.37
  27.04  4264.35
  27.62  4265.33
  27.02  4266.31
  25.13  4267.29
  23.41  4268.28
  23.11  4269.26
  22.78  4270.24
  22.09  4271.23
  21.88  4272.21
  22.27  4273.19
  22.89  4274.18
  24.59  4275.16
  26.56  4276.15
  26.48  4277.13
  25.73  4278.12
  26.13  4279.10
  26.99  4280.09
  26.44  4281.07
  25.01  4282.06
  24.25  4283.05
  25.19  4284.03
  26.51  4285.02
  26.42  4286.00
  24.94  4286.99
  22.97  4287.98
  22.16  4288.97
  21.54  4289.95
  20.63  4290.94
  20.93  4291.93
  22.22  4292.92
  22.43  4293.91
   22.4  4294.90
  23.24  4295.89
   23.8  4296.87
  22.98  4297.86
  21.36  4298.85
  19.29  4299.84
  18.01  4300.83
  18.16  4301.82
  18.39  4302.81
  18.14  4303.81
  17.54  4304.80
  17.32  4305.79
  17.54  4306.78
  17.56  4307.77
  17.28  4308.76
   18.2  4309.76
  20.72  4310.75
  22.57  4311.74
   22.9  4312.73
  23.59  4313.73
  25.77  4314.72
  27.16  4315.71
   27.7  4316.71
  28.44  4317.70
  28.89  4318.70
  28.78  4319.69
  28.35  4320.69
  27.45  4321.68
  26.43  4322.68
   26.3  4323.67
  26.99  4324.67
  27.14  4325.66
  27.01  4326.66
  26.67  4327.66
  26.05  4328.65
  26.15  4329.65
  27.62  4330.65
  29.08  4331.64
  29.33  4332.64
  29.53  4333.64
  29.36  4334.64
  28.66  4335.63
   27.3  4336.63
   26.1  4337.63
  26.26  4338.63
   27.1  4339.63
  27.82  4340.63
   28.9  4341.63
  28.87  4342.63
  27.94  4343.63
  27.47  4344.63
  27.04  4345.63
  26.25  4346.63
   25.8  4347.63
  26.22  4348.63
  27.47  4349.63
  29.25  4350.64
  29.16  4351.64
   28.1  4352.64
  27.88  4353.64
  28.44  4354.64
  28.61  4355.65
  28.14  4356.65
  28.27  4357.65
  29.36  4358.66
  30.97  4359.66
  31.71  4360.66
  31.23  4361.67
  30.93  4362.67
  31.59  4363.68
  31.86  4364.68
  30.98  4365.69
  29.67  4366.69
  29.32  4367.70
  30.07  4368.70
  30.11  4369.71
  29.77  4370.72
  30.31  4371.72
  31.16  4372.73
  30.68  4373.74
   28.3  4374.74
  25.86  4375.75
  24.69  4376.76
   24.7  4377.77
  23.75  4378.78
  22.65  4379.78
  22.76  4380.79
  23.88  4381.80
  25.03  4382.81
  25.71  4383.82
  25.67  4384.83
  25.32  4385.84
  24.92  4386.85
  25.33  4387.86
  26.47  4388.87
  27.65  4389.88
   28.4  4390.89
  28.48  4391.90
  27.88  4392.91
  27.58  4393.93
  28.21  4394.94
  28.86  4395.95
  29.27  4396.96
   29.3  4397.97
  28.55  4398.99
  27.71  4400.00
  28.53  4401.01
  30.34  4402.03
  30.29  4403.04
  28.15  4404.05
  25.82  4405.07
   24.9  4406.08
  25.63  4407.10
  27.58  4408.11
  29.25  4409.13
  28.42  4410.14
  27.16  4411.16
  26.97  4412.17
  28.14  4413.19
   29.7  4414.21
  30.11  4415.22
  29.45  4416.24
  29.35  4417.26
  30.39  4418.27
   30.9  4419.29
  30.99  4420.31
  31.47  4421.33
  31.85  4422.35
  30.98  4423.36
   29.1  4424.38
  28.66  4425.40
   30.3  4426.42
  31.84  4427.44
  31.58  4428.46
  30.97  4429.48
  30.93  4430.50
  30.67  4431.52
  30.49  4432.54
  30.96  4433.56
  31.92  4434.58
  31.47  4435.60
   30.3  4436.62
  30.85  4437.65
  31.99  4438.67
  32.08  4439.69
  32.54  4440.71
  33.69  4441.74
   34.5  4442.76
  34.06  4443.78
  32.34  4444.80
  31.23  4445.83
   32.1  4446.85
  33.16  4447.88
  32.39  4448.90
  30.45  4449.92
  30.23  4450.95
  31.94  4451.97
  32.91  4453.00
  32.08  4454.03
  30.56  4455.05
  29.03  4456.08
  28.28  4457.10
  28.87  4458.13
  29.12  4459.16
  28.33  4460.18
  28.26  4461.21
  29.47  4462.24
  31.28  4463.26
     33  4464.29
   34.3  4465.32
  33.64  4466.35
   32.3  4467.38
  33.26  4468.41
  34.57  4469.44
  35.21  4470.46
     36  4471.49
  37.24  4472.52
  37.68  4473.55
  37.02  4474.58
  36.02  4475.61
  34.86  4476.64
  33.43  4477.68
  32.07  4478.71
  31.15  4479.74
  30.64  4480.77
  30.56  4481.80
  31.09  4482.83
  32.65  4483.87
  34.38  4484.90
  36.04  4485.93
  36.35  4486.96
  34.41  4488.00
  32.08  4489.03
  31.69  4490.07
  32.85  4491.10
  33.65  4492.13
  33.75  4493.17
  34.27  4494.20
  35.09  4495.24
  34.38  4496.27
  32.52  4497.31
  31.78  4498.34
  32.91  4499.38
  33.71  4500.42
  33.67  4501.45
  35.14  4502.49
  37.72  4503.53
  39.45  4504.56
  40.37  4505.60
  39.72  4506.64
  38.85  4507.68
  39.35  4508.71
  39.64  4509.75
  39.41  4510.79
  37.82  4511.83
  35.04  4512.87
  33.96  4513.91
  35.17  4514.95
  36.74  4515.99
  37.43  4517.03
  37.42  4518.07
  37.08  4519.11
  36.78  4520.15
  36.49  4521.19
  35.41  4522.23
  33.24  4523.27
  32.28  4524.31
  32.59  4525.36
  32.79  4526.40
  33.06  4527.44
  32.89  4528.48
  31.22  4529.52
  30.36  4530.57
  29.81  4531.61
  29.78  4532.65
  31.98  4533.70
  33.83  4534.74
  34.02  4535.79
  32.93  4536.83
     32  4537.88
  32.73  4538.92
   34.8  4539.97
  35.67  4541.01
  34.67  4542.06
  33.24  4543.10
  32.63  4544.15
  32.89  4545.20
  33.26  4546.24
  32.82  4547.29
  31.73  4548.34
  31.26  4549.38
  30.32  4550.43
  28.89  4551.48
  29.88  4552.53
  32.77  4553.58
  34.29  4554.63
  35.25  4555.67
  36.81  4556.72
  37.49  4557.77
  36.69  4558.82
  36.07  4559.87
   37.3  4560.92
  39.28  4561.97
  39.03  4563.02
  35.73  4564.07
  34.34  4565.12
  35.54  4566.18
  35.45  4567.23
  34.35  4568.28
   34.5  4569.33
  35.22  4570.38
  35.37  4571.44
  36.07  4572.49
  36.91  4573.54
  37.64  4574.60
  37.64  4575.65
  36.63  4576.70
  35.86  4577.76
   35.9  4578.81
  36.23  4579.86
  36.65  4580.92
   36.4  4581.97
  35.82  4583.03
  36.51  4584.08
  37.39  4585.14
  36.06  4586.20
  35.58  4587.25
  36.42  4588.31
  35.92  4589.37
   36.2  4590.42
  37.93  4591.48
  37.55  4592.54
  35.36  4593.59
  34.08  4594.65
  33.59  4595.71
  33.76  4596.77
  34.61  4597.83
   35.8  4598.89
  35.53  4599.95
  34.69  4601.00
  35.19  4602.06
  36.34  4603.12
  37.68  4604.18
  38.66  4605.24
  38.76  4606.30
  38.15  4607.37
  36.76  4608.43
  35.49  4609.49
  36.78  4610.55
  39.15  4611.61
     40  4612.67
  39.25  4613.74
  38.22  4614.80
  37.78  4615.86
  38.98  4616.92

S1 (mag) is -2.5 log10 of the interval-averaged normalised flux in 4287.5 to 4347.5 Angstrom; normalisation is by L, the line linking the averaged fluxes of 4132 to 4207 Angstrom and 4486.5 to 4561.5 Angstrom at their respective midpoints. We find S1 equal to 0.10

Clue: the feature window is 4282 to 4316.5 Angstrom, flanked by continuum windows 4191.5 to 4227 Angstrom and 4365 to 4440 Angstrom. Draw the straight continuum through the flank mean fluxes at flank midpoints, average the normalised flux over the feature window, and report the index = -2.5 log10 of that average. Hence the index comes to 0.16 mag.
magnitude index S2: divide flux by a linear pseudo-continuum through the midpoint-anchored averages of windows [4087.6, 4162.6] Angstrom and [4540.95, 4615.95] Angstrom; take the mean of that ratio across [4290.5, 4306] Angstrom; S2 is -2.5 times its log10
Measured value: 0.30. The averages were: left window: 21.8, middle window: 20.5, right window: 35.7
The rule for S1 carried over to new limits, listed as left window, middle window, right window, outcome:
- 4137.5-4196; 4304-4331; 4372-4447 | 0.08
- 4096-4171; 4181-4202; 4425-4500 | 0.07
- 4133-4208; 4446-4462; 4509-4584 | 0.03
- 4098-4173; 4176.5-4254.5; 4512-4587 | 0.06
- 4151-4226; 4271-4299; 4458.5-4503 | 0.08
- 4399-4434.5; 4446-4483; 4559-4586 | -0.03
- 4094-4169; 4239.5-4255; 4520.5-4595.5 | -0.01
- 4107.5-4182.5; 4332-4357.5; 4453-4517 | 0.04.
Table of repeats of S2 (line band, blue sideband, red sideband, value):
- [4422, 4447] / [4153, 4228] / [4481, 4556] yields -0.02 mag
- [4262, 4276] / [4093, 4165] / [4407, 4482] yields 0.07 mag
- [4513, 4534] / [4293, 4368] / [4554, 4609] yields 0.00 mag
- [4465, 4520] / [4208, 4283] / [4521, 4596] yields -0.09 mag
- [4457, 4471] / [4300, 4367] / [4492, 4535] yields 0.04 mag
